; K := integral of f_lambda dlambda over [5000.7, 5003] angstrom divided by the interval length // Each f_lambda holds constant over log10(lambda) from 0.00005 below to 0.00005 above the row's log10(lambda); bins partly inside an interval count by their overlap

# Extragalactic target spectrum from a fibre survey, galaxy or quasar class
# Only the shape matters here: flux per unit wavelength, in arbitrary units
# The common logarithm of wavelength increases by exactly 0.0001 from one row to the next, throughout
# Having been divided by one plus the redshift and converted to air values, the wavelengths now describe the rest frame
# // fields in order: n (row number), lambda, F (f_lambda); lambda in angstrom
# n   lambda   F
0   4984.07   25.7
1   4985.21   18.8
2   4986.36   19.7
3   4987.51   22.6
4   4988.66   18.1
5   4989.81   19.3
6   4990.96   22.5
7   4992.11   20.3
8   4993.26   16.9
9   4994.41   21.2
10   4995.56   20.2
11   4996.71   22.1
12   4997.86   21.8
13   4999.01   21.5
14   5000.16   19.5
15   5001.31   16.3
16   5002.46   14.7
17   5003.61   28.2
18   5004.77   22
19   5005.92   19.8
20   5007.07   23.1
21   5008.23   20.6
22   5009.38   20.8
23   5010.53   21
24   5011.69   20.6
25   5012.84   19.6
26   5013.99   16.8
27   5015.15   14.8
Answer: 15.6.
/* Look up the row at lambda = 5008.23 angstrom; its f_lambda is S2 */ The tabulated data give 20.6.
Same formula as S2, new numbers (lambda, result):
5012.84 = 19.6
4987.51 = 22.6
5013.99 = 16.8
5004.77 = 22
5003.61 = 28.2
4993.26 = 16.9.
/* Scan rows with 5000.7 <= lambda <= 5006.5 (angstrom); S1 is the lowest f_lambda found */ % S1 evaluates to 14.7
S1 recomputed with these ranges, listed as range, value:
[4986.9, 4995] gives 16.9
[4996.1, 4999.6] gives 21.5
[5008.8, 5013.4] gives 19.6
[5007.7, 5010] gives 20.6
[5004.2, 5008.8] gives 19.8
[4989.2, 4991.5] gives 19.3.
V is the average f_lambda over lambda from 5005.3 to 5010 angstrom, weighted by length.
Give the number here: 21.1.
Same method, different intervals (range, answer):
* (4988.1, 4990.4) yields 18.7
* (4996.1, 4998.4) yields 21.9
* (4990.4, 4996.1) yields 20.2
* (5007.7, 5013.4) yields 20.5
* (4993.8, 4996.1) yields 20.7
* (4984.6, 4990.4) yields 19.8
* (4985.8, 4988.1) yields 21.1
